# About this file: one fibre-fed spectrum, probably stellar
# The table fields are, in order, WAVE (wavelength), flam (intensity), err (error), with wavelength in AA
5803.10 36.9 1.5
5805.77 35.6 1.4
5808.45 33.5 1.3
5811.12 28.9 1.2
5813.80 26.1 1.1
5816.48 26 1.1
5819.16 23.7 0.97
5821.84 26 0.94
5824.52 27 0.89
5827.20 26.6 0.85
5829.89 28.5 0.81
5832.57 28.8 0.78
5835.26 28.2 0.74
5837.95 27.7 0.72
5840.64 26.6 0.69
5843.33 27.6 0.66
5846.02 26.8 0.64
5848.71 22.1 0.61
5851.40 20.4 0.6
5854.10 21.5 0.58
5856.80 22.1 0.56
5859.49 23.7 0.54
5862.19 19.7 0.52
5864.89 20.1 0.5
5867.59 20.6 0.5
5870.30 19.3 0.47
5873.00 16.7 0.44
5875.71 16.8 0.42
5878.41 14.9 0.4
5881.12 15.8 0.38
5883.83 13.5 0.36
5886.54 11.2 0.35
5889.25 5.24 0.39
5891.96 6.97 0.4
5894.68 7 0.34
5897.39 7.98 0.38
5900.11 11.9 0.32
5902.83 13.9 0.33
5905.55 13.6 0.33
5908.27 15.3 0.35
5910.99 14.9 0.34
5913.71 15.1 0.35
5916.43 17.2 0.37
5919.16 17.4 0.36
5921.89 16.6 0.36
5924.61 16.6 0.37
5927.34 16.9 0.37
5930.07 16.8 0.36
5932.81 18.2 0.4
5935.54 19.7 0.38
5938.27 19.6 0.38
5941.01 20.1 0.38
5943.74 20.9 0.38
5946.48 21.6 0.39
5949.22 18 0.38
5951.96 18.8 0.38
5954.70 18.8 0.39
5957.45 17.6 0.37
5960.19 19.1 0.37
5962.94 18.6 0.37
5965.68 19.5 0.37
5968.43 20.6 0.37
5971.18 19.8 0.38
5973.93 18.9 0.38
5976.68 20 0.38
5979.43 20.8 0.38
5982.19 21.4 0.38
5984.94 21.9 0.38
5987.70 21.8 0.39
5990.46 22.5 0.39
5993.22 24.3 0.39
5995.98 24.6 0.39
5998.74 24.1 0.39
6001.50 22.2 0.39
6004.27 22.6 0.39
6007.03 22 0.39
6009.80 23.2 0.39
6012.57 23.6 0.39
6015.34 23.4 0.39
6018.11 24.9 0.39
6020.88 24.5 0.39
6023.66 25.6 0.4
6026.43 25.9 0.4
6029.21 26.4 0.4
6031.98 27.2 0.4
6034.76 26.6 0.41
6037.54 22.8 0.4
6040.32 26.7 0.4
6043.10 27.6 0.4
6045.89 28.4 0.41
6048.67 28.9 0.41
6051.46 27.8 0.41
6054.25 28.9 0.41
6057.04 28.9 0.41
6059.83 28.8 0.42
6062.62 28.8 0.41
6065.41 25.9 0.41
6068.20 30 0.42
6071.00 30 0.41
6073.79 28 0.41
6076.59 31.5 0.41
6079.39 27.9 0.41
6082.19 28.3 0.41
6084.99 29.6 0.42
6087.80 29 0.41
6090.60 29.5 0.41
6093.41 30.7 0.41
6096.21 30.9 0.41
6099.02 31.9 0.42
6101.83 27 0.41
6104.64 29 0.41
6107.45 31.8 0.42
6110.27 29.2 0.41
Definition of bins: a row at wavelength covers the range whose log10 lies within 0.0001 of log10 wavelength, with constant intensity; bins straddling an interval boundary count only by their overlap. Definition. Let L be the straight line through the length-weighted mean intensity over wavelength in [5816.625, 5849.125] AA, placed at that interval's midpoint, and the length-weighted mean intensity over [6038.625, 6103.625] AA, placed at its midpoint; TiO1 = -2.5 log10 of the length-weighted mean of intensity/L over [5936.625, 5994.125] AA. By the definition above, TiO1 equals 0.353 mag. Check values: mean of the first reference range 26.7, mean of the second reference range 28.9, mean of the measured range 20.2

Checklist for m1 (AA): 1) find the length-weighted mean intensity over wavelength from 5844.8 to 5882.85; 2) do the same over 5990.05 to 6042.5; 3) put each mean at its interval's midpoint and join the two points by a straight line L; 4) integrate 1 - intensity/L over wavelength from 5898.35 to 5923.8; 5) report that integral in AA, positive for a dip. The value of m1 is 7.6 AA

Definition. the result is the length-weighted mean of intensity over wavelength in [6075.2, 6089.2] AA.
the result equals 29.3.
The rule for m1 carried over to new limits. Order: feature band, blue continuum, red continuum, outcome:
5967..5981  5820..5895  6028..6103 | 2.8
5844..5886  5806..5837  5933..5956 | 9.2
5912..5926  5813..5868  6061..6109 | 5.2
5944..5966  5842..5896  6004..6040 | 2.5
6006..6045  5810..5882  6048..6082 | 3.8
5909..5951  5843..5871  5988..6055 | 9.8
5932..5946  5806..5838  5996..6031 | 3.1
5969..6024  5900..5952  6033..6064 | 1.7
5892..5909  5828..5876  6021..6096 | 9.3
